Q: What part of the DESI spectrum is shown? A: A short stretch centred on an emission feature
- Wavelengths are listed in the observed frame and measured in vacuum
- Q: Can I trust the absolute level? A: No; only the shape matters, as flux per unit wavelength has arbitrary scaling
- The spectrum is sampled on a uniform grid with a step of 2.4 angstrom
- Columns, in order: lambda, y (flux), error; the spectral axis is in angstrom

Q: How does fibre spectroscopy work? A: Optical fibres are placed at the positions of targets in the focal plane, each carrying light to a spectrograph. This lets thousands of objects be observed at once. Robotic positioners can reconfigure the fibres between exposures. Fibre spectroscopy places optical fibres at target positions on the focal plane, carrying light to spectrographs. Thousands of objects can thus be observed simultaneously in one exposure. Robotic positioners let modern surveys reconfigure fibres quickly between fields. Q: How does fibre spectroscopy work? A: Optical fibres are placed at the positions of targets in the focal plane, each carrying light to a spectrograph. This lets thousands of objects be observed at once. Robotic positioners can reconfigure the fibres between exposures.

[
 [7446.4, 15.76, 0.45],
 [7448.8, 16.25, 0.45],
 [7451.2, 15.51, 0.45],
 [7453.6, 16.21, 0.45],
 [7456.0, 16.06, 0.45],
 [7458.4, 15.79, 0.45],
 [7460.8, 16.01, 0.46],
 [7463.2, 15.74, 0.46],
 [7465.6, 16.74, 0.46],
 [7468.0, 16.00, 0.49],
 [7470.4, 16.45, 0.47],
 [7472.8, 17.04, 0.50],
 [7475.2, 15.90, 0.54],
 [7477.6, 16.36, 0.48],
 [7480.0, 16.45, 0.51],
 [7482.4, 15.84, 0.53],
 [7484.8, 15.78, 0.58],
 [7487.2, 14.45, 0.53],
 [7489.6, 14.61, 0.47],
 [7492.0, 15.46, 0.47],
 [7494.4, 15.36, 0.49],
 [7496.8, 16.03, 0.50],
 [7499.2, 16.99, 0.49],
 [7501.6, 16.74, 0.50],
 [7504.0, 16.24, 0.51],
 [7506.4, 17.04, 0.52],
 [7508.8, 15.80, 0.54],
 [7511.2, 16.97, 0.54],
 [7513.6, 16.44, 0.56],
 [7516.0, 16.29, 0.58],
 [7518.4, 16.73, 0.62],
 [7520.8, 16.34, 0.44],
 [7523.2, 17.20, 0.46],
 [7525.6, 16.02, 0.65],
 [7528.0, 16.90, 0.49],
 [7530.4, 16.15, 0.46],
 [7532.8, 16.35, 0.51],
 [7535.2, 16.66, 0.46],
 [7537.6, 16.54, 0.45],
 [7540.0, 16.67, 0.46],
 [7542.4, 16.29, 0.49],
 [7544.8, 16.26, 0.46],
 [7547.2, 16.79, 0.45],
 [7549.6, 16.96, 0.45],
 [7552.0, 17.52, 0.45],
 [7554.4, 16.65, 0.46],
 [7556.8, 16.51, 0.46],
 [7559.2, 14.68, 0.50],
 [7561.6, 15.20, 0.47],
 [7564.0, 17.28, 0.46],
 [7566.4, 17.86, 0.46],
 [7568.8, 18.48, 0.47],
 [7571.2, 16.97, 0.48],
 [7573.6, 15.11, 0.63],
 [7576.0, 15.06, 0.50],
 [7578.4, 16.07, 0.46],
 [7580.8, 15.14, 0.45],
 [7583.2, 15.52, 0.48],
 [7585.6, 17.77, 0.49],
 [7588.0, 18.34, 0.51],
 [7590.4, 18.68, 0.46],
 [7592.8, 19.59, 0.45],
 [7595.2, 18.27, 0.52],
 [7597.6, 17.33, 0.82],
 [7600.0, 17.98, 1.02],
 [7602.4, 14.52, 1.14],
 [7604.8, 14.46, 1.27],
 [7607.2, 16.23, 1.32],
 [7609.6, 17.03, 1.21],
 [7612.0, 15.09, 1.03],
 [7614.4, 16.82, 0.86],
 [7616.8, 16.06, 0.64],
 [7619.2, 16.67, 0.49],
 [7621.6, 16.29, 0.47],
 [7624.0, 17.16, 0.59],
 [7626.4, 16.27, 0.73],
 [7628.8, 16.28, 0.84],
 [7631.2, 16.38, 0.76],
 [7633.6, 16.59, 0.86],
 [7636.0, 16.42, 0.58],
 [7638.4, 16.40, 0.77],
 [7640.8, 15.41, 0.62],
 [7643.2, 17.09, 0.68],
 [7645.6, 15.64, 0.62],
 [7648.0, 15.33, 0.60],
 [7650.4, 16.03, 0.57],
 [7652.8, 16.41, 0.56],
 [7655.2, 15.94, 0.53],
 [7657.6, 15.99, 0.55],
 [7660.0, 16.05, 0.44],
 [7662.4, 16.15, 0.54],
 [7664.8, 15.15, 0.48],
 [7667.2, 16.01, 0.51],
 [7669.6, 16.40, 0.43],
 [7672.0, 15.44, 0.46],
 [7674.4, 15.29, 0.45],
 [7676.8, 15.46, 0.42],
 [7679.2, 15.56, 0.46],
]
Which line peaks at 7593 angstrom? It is [N II] 6583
